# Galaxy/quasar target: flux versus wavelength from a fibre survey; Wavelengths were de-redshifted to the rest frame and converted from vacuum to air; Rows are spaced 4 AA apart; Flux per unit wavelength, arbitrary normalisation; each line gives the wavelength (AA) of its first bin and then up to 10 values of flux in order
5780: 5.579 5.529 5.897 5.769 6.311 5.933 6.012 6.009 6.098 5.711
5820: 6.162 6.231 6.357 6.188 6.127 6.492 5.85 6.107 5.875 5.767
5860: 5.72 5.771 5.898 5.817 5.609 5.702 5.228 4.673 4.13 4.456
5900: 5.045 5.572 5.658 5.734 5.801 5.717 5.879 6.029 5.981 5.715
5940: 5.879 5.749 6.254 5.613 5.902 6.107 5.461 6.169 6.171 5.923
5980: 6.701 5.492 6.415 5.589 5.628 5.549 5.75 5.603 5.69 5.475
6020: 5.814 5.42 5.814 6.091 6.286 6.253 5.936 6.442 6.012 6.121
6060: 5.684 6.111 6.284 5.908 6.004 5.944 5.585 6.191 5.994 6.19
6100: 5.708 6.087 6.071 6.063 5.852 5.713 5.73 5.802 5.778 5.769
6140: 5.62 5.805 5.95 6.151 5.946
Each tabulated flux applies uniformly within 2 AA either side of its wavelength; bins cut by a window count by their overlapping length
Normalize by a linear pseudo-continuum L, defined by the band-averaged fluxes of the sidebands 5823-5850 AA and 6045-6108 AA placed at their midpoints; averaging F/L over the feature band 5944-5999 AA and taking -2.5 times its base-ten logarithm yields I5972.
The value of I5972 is 0.03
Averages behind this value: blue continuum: 6.19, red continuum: 6.02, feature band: 5.94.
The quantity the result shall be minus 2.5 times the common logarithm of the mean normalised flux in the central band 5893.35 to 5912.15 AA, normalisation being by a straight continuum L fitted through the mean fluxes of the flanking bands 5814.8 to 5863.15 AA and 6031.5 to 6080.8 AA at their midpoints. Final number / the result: 0.16 mag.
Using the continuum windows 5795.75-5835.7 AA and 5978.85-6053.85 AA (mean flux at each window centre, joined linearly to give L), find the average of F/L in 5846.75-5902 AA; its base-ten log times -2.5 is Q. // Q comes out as 0.12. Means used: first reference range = 6.09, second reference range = 5.88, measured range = 5.4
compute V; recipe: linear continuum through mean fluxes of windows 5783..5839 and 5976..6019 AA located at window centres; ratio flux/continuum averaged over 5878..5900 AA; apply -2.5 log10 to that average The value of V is 0.22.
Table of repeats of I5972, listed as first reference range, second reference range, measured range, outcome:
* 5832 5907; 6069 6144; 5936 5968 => -0.035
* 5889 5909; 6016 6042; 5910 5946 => -0.137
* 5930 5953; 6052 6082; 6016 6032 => 0.048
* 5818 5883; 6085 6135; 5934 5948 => 0.019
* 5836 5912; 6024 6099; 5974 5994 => -0.036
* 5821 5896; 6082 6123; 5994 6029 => 0.043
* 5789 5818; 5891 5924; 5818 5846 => -0.073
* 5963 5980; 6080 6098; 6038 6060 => -0.019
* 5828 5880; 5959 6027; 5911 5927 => 0.015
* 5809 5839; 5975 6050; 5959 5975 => -0.003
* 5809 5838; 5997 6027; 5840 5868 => 0.026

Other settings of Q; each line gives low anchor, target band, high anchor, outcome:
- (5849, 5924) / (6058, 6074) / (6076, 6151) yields -0.036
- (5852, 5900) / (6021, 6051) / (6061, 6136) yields -0.047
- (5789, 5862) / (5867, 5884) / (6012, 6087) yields 0.062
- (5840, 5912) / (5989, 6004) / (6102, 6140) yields 0.002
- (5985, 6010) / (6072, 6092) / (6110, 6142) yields -0.030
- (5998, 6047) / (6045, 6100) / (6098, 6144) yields -0.036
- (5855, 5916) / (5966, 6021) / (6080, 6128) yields -0.038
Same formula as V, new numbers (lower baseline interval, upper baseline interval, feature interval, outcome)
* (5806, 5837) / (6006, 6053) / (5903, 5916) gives 0.06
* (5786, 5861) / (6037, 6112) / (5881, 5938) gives 0.12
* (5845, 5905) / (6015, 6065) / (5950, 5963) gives -0.03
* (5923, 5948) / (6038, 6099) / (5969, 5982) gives -0.06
